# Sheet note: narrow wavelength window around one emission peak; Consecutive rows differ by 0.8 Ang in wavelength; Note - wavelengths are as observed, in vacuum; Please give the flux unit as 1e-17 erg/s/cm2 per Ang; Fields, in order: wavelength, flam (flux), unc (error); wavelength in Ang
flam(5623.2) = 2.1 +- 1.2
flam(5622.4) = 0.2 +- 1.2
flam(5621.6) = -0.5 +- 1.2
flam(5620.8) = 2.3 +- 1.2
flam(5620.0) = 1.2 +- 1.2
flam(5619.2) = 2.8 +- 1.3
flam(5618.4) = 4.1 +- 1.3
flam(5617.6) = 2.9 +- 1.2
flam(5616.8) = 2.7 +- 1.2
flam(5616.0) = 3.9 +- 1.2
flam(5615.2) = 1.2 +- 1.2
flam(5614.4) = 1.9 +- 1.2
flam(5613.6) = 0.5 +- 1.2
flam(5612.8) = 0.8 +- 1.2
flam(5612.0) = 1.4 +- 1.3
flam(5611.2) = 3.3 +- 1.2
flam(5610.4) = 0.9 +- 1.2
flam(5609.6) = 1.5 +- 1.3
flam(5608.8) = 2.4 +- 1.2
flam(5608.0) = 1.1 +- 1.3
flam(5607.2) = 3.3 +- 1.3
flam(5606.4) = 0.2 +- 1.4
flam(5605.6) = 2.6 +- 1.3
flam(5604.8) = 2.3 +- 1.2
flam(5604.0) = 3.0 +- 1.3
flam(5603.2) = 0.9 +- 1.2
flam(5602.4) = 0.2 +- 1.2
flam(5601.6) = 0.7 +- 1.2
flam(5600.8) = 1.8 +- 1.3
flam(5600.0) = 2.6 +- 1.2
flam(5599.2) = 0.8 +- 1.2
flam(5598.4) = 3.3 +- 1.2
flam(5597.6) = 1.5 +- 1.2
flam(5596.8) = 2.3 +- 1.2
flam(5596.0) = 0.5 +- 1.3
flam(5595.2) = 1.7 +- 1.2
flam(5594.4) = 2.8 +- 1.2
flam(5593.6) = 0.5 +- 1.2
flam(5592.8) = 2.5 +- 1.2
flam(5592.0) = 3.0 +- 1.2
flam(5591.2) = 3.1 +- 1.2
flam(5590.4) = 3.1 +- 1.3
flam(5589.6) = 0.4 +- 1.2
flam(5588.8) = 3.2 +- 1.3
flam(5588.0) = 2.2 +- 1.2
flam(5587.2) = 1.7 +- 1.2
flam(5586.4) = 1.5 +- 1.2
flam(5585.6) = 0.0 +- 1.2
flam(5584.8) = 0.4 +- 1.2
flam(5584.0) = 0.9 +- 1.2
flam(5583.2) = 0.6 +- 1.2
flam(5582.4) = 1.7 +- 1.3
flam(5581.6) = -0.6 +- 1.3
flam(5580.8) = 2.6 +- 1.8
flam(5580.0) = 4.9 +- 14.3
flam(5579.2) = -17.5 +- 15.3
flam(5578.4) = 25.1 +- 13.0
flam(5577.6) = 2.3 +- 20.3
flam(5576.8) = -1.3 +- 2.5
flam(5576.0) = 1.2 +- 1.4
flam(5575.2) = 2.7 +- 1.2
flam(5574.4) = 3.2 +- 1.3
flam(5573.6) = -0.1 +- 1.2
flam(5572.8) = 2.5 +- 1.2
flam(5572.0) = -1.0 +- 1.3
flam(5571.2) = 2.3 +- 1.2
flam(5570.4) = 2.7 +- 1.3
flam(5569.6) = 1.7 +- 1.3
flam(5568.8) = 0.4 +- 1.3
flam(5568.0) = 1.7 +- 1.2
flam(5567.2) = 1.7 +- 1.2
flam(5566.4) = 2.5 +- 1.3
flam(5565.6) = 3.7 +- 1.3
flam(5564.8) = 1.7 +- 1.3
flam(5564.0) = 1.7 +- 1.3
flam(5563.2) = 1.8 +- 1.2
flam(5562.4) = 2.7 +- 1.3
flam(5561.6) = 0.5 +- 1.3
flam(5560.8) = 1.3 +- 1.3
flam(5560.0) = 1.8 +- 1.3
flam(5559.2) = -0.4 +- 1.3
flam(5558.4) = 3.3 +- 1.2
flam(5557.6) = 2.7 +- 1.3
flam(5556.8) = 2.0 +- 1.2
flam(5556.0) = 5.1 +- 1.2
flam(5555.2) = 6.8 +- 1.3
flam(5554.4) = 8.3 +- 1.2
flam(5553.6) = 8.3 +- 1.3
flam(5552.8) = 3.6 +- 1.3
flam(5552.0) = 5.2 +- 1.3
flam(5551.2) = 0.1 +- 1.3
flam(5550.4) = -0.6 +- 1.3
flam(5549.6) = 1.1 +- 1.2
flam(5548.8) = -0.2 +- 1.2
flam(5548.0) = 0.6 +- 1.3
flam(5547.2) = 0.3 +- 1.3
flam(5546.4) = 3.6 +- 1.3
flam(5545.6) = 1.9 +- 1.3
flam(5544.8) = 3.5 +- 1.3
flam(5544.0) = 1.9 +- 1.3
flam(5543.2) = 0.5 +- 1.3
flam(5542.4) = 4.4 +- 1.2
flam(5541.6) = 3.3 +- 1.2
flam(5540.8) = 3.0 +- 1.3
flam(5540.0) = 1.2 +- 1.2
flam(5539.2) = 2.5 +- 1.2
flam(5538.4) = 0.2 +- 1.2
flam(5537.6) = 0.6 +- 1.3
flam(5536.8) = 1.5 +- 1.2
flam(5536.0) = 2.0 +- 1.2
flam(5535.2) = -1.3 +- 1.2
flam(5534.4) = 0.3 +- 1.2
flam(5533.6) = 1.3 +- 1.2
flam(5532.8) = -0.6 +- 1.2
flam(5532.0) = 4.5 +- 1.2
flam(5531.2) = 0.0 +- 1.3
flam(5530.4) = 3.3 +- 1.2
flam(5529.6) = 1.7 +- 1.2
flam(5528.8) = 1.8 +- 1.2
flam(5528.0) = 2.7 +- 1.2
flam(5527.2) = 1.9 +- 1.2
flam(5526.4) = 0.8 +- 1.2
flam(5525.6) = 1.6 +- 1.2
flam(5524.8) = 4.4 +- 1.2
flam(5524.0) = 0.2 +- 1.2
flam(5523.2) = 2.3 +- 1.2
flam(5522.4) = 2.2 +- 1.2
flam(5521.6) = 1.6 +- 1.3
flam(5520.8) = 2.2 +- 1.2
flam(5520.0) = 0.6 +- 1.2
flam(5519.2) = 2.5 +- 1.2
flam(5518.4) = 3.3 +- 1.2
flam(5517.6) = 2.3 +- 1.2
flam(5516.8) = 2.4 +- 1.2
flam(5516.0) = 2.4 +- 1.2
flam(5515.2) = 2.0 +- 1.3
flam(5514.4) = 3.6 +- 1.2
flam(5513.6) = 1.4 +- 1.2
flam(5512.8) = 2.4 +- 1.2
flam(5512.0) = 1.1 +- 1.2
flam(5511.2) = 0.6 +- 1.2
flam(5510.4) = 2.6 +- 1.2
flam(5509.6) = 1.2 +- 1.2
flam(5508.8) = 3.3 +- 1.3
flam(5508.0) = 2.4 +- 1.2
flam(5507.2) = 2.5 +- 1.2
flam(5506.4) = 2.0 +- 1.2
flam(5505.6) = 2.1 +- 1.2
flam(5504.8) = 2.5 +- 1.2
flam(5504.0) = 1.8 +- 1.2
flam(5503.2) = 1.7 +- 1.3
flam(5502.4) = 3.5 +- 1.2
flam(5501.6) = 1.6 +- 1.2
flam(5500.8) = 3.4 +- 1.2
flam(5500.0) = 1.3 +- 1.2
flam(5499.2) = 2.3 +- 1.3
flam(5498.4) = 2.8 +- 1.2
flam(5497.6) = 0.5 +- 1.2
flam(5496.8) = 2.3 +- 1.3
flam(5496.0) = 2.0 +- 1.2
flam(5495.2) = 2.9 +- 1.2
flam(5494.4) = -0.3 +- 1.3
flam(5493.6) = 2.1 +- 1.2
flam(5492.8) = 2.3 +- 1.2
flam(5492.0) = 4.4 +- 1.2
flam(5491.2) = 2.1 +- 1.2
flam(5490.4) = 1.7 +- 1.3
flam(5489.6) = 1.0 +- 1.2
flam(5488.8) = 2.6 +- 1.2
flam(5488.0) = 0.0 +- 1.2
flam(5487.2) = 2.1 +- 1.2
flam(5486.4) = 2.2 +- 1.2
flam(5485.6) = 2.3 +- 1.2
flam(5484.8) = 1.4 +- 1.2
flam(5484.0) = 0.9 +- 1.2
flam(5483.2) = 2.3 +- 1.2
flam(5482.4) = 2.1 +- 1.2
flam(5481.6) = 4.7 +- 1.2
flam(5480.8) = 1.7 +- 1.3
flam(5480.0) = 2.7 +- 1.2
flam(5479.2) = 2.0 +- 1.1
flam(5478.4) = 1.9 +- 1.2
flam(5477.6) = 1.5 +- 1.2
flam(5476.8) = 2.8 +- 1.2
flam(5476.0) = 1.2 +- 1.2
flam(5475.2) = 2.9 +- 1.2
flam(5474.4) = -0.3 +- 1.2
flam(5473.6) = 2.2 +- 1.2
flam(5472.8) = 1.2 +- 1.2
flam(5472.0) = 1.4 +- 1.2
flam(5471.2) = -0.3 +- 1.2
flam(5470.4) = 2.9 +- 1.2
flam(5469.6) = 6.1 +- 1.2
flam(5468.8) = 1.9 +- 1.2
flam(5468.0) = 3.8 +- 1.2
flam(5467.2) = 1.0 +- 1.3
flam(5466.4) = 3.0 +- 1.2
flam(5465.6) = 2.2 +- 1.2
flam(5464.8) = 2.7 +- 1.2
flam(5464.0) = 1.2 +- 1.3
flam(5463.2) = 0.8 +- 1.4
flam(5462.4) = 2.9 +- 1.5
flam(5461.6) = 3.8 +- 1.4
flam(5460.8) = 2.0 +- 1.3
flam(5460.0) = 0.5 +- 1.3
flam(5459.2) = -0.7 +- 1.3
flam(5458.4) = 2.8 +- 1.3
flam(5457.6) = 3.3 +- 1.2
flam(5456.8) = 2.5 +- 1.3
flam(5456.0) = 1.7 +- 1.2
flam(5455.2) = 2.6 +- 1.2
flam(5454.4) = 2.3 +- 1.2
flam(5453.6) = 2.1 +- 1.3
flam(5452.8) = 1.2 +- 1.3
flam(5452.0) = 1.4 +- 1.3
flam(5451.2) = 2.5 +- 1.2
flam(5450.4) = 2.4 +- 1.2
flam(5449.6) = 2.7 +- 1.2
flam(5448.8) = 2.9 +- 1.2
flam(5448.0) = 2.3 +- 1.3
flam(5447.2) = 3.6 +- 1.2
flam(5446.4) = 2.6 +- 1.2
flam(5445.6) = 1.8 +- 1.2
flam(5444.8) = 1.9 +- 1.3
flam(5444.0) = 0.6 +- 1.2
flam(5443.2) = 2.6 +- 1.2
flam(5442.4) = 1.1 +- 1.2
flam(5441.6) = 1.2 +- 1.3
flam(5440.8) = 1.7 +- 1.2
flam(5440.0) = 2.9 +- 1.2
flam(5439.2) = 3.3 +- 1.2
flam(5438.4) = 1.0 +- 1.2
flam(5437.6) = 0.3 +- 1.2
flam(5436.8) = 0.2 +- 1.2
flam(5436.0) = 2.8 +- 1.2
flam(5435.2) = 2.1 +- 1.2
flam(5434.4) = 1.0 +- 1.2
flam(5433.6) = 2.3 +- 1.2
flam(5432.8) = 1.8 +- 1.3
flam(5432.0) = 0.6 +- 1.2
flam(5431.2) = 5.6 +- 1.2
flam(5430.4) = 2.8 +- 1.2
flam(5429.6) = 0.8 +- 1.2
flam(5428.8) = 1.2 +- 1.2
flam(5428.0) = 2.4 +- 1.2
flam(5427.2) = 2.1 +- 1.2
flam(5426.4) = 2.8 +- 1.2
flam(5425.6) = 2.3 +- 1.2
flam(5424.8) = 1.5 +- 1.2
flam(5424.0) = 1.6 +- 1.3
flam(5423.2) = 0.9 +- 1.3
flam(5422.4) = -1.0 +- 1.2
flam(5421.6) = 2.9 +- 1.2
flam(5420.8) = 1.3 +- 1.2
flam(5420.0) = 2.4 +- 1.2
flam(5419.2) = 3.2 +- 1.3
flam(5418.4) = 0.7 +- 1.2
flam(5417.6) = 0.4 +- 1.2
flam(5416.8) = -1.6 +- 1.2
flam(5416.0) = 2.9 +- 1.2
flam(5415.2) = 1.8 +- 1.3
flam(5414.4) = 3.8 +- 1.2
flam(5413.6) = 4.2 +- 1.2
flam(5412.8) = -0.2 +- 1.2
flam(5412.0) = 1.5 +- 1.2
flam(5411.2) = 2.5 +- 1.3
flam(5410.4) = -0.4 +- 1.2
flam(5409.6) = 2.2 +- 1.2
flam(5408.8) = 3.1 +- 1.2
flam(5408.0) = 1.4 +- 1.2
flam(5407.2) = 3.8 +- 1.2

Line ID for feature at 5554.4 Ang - H-beta 4861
